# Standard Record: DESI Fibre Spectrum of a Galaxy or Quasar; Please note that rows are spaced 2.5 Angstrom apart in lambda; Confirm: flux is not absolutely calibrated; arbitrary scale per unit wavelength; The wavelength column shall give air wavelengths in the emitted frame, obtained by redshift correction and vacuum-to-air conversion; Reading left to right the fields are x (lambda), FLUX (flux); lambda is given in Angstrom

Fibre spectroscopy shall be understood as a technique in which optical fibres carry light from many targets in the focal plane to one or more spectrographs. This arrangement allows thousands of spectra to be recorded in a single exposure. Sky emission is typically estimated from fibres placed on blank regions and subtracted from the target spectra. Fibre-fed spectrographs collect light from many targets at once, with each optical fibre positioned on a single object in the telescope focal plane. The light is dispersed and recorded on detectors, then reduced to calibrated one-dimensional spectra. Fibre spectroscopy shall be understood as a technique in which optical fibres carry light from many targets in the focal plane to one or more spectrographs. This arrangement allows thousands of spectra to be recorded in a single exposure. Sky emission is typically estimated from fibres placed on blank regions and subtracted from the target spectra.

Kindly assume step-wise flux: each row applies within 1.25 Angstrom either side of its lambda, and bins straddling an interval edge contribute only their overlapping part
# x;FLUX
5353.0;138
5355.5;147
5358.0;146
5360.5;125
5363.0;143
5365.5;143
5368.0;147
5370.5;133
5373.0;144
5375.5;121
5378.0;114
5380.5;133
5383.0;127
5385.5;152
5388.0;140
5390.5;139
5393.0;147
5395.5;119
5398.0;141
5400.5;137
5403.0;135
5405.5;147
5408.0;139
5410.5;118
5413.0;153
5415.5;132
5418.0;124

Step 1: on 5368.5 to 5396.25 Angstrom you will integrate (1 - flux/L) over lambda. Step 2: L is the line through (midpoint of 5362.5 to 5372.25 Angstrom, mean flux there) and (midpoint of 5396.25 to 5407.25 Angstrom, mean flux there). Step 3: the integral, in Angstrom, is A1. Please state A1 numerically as 1.23 Angstrom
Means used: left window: 142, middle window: 134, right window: 139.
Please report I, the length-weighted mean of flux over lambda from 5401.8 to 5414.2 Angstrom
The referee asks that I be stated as 138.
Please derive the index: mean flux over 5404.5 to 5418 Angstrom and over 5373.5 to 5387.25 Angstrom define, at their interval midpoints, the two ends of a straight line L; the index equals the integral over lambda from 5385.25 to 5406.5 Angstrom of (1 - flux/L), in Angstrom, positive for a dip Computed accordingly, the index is -0.88 Angstrom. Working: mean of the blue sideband 131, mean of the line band 139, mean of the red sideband 136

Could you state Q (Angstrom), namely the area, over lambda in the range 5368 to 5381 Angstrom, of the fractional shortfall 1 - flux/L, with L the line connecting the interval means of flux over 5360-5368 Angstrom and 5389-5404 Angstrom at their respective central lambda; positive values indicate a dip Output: 0.8 Angstrom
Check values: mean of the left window 140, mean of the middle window 130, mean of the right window 136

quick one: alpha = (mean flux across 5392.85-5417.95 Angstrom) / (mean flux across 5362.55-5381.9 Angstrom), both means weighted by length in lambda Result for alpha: 1.0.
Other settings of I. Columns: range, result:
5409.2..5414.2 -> 135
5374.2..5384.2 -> 124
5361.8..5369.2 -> 144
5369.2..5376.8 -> 133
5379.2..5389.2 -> 138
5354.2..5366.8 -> 141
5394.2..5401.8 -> 132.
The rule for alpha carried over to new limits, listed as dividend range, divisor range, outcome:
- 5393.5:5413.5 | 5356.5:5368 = 0.97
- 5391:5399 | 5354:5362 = 0.97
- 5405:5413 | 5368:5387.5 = 1.02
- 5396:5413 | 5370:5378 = 1.05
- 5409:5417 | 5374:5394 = 1.00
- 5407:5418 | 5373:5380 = 1.08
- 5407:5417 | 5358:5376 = 0.98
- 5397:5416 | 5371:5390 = 1.04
